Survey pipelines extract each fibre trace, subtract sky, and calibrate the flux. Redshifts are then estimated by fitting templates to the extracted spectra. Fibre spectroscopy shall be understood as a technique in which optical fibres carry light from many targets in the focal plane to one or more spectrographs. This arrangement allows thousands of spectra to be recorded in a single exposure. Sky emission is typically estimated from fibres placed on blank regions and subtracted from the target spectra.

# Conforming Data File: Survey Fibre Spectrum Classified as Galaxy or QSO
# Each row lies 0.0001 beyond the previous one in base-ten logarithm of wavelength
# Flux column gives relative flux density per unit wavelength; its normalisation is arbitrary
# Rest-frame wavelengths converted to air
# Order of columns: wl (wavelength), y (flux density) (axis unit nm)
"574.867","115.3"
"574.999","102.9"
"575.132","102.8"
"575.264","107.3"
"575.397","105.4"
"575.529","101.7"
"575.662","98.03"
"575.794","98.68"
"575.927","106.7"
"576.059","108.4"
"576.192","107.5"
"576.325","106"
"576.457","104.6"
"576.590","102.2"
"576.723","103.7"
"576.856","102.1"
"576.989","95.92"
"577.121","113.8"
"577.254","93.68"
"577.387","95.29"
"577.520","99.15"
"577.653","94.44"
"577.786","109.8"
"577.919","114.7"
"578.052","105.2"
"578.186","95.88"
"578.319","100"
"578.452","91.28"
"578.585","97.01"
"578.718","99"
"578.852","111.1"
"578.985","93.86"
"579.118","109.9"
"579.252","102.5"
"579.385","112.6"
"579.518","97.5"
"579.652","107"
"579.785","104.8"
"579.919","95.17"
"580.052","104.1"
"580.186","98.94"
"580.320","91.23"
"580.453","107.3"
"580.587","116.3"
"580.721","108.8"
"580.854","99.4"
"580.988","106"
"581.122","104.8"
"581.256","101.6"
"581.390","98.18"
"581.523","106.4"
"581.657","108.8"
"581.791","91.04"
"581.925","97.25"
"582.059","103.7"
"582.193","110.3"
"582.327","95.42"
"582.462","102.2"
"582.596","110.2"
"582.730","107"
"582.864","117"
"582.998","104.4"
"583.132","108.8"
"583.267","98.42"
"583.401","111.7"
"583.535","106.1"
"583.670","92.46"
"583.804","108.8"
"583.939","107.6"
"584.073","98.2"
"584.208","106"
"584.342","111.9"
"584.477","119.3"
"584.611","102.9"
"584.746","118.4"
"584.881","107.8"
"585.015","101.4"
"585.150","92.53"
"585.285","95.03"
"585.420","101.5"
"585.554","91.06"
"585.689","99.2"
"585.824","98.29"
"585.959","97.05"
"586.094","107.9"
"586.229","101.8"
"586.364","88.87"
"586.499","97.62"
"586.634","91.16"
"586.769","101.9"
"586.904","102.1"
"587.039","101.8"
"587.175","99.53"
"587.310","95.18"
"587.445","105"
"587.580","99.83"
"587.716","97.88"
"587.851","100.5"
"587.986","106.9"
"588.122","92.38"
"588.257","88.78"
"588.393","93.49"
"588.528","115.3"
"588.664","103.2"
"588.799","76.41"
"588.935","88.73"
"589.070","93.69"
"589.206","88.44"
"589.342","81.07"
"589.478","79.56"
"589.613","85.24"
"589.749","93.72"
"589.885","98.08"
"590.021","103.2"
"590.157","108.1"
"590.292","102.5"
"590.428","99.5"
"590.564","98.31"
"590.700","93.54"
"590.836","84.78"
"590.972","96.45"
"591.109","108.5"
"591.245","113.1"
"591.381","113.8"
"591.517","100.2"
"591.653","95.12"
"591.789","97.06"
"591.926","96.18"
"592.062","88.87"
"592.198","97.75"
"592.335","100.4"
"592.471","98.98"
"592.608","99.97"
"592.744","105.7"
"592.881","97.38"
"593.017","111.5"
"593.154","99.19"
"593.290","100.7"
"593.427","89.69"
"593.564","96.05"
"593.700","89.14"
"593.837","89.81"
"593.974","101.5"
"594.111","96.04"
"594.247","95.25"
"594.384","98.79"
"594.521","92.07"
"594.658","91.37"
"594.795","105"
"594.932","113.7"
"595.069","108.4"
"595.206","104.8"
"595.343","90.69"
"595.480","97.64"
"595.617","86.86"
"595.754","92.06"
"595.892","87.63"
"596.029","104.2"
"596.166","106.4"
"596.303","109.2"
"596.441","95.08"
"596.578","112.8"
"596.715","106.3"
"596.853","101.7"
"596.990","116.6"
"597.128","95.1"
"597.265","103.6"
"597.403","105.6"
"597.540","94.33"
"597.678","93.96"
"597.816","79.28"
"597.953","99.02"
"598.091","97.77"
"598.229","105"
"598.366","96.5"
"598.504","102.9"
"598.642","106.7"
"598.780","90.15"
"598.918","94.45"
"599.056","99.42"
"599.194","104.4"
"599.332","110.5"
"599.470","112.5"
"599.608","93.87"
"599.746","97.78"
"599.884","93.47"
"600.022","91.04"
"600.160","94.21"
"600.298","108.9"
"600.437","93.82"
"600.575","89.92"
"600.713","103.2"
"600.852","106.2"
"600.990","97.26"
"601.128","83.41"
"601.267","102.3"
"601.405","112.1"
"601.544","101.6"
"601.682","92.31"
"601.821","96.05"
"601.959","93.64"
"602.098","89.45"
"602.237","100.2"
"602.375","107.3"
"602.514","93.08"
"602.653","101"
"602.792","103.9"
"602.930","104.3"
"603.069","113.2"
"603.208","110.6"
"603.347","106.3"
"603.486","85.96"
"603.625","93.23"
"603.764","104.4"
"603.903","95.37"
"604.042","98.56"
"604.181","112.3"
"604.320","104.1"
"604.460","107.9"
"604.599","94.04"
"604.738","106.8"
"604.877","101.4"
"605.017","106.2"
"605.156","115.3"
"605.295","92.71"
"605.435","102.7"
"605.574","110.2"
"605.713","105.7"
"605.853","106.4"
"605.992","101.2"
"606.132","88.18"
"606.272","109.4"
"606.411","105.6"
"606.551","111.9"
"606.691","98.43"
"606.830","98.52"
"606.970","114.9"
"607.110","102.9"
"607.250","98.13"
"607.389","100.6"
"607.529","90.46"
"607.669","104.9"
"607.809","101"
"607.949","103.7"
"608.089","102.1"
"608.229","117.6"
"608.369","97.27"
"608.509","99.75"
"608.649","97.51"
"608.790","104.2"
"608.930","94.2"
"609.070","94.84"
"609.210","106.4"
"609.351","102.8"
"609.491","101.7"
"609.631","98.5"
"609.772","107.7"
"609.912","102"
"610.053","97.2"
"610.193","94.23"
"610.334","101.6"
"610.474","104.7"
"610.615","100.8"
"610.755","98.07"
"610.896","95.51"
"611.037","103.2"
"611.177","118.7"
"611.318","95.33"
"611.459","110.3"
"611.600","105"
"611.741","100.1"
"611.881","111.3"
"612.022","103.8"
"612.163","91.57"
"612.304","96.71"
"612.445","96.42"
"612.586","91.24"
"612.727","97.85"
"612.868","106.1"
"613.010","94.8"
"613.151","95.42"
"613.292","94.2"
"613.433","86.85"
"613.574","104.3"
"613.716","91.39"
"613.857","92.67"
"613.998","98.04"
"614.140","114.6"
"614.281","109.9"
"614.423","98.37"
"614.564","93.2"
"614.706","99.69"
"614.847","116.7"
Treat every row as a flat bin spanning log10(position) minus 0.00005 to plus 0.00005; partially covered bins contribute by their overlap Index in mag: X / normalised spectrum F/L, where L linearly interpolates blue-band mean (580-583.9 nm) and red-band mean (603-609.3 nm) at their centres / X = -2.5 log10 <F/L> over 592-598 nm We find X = 0.05 mag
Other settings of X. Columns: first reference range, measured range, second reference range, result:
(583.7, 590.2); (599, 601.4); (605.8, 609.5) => 0.02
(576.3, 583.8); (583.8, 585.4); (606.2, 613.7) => -0.03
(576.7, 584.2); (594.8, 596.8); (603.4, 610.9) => 0.01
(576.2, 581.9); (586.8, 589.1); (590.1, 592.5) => 0.03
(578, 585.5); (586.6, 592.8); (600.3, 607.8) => 0.06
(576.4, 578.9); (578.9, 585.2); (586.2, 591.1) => -0.06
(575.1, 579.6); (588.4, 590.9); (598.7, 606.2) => 0.08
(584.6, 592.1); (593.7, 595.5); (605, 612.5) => 0.01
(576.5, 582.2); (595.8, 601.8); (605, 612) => 0.03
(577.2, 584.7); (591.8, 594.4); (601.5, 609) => 0.06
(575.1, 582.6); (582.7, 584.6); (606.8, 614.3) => -0.05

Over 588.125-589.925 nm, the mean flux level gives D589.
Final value 91.1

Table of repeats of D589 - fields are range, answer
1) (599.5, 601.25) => 96.6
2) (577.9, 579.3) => 101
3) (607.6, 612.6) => 102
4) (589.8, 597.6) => 99.8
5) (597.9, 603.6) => 99.6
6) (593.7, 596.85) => 99.2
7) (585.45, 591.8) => 97.4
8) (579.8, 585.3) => 104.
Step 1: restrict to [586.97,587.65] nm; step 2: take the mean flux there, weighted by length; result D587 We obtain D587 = 100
